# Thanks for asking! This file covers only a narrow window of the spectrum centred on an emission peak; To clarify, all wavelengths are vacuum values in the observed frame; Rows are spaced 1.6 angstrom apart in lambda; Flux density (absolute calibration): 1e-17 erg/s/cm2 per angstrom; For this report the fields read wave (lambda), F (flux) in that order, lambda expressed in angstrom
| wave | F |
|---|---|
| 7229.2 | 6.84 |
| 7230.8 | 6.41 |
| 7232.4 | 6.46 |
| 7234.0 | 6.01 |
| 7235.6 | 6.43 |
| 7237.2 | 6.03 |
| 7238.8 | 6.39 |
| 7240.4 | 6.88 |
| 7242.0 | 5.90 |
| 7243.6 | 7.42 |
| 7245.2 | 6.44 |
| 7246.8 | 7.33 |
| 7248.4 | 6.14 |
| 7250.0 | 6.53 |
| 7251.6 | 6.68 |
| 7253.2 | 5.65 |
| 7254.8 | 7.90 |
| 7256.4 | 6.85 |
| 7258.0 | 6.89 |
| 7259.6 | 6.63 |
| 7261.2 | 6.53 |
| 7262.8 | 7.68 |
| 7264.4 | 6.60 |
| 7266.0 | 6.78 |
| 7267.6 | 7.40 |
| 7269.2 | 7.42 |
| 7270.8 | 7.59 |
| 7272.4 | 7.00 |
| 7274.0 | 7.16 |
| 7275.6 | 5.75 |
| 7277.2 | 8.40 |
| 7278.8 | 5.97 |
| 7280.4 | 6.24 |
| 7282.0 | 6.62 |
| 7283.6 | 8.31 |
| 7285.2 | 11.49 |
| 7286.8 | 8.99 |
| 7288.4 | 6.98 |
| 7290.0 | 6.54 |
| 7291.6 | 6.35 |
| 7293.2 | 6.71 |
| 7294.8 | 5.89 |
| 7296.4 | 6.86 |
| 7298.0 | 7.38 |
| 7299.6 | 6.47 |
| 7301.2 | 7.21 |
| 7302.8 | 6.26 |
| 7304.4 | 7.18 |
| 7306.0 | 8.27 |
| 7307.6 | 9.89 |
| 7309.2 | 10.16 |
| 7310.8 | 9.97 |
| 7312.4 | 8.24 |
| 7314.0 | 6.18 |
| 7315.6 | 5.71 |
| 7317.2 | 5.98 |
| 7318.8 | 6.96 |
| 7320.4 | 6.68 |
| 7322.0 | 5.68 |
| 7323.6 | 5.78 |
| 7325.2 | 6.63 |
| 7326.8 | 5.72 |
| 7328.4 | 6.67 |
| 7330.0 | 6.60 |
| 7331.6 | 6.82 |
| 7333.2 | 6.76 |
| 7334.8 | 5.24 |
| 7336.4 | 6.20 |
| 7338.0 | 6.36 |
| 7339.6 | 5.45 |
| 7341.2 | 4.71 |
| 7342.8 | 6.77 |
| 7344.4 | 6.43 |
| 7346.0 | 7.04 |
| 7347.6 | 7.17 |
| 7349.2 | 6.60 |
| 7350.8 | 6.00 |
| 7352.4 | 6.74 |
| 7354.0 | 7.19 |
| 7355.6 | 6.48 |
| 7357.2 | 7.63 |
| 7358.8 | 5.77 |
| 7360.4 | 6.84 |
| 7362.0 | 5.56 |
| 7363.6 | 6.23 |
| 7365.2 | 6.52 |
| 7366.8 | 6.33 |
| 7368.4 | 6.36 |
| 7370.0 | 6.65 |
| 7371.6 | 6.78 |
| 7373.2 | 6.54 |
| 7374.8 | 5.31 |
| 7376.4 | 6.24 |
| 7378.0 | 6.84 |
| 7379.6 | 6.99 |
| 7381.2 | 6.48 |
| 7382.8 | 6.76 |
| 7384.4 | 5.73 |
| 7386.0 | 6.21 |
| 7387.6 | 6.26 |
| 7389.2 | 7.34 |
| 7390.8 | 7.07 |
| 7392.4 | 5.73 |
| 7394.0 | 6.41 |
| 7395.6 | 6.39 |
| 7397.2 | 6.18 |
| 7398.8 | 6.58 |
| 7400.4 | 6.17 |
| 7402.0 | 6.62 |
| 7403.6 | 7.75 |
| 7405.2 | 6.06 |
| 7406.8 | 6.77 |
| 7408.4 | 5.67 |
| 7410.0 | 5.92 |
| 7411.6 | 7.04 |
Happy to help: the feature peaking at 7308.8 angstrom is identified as [N II]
